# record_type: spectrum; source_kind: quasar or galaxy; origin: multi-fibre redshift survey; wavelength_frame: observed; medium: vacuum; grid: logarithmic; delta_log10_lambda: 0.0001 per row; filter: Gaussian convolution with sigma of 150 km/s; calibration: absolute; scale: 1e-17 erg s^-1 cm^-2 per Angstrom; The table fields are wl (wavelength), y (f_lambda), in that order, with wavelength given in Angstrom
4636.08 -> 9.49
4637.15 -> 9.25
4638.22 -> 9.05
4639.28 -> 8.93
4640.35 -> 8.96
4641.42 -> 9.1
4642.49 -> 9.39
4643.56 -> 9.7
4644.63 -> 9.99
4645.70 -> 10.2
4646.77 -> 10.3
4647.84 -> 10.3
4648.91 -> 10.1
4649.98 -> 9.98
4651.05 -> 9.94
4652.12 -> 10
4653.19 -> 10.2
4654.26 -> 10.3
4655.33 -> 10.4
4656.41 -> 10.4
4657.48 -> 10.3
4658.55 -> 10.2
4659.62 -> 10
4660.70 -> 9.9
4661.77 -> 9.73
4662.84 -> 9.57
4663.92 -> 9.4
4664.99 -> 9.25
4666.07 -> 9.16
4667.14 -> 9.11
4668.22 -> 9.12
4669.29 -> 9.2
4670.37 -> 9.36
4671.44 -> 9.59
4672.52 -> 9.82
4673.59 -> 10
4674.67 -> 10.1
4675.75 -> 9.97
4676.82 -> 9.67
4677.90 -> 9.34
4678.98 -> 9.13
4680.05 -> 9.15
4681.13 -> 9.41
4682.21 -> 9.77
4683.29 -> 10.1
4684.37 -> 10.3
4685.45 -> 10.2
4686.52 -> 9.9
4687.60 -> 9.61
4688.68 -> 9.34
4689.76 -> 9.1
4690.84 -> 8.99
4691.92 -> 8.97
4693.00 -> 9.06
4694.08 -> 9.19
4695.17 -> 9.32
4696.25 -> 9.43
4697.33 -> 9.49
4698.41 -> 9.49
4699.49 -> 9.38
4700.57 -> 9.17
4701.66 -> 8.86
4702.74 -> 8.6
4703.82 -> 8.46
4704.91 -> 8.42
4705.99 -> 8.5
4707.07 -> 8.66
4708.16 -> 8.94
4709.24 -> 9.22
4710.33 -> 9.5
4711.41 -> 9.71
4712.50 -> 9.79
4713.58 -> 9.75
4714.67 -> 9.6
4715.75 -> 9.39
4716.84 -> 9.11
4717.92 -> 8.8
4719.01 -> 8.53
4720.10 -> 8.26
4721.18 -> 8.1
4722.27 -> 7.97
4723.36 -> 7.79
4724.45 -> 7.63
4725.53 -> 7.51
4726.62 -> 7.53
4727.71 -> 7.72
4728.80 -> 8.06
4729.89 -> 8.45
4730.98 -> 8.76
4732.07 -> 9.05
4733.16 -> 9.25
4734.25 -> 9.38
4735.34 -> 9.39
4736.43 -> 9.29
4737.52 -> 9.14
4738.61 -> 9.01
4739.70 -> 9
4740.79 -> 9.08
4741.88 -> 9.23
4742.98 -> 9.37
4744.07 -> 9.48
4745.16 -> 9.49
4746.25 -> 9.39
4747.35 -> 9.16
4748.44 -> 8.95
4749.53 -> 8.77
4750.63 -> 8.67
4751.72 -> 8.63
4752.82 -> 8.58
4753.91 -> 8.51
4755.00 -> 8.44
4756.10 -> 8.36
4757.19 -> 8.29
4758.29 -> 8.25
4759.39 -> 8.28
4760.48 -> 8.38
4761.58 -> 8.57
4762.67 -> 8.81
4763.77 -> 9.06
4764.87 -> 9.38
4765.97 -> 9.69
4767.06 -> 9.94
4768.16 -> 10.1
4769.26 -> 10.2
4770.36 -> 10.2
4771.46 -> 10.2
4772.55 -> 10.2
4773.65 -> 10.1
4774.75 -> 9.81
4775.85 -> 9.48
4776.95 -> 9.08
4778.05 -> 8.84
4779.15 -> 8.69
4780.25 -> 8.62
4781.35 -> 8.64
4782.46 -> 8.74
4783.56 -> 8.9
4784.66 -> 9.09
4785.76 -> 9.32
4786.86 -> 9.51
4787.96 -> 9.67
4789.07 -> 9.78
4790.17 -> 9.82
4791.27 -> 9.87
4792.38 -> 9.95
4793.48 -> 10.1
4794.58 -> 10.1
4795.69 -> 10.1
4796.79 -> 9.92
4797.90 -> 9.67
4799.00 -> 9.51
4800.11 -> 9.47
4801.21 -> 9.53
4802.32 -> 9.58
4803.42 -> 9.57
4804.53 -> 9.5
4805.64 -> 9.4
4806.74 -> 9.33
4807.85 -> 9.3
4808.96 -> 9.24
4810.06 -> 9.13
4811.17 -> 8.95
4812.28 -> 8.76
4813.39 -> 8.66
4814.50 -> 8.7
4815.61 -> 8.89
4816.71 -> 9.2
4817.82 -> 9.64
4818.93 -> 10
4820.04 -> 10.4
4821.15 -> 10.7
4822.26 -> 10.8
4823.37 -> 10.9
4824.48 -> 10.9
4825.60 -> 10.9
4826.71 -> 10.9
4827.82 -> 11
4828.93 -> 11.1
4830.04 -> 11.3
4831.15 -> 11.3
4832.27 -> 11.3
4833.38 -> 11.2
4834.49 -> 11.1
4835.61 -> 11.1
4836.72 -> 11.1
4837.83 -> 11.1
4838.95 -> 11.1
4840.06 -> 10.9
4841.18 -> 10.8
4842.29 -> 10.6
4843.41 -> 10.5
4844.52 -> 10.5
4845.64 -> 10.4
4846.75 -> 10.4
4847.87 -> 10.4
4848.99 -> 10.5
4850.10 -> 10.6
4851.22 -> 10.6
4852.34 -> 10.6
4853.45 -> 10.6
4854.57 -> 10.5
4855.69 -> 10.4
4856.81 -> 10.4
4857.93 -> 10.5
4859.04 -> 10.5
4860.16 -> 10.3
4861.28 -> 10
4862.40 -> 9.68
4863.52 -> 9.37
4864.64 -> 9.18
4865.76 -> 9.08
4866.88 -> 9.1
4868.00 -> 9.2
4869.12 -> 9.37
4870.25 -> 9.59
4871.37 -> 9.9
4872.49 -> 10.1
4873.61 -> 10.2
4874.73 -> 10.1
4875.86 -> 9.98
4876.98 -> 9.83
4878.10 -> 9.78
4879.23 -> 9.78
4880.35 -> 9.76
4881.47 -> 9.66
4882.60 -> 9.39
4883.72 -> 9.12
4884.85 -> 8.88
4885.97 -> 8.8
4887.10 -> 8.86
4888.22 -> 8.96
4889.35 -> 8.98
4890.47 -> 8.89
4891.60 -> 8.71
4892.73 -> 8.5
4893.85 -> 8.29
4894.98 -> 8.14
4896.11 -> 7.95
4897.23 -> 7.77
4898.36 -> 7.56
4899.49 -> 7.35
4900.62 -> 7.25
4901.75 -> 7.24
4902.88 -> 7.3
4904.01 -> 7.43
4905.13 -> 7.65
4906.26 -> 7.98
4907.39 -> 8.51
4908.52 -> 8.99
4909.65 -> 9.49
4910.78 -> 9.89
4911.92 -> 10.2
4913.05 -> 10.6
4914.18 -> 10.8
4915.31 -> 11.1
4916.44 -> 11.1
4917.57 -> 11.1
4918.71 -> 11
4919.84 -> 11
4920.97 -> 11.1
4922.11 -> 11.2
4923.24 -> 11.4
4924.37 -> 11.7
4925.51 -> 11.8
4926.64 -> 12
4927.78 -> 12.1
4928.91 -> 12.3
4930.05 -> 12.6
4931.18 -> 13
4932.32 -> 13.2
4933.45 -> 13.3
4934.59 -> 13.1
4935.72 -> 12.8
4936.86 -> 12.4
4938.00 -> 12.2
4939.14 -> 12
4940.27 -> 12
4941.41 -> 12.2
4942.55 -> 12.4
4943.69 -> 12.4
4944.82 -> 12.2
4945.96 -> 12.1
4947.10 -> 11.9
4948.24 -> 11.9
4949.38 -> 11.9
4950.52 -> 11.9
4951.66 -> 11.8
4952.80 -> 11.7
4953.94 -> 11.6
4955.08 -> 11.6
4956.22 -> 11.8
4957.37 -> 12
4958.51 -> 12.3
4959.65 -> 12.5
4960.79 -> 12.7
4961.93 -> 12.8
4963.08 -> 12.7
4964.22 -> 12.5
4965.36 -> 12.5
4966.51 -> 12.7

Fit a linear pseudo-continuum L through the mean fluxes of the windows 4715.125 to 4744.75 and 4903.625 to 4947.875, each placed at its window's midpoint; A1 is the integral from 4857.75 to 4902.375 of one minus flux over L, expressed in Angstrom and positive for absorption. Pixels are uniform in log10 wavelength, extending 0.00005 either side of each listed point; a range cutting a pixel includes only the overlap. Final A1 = 6.5 Angstrom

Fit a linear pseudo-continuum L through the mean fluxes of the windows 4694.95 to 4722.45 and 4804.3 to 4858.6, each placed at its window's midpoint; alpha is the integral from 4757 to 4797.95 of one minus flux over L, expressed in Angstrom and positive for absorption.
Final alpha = 1.5 Angstrom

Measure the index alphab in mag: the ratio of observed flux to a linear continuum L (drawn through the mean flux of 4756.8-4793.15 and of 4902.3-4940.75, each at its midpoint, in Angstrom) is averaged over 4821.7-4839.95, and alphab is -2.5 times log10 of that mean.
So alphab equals -0.11 mag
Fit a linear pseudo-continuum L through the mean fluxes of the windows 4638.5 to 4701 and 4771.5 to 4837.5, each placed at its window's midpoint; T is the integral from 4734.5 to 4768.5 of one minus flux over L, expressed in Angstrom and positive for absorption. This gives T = 2.7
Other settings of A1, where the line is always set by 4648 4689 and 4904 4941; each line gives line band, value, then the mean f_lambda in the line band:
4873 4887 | 1.75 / 9.58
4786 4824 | 3.23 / 9.64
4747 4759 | 1.94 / 8.59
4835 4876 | 2.12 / 10.3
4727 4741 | 1.75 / 8.87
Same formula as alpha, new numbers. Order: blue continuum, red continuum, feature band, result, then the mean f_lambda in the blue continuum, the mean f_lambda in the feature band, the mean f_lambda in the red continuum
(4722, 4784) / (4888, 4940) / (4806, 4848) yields -3.5 Angstrom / 8.94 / 10.3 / 10.2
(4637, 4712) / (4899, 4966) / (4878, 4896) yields 3.2 Angstrom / 9.52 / 8.98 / 11.3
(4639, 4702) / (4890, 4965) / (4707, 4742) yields 3.9 Angstrom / 9.64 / 8.8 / 10.9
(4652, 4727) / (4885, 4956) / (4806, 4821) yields 1.0 Angstrom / 9.3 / 9.29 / 10.5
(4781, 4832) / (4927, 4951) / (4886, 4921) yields 8.1 Angstrom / 9.79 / 8.99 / 12.4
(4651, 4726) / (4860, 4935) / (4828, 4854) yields -3.1 Angstrom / 9.33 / 10.8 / 9.81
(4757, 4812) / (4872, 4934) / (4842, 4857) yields -1.4 Angstrom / 9.4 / 10.5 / 9.81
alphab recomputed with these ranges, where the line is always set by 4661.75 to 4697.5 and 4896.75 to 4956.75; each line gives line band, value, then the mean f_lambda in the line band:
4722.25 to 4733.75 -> 0.195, 8.17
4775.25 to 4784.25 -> 0.137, 8.88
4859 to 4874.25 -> 0.099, 9.66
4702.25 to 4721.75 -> 0.083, 8.96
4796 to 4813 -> 0.091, 9.39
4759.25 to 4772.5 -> 0.058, 9.47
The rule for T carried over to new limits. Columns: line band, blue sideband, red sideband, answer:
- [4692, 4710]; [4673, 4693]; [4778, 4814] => 1.04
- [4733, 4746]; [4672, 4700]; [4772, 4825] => 0.39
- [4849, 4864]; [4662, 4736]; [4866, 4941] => -0.78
